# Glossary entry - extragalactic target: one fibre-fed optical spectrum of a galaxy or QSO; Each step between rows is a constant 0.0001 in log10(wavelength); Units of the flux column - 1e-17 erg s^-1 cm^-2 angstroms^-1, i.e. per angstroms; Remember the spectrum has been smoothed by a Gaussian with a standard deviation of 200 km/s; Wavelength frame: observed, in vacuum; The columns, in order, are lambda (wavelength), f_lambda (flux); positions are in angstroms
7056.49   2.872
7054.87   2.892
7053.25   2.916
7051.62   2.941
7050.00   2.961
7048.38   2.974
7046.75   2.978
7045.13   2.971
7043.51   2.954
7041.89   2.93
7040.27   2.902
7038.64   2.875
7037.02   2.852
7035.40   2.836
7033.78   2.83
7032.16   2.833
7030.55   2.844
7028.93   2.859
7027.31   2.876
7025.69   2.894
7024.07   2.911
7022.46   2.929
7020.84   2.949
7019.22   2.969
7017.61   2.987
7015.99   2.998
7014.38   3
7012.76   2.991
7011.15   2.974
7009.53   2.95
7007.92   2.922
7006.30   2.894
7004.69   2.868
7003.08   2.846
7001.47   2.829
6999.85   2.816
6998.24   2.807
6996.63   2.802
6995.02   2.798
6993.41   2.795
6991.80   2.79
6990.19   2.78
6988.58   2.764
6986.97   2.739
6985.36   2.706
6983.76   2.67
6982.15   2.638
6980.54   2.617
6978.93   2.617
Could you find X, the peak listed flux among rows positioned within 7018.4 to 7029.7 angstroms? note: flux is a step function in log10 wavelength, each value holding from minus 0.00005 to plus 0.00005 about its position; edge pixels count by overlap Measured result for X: 2.969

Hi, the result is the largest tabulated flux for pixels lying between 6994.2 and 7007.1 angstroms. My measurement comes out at 2.894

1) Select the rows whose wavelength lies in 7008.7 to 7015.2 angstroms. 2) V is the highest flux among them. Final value 3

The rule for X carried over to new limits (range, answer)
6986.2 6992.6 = 2.79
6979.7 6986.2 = 2.706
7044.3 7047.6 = 2.978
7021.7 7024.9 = 2.929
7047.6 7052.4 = 2.974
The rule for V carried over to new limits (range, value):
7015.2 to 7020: 2.998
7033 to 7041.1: 2.902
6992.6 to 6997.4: 2.802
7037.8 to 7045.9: 2.971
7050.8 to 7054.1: 2.941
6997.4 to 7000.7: 2.816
